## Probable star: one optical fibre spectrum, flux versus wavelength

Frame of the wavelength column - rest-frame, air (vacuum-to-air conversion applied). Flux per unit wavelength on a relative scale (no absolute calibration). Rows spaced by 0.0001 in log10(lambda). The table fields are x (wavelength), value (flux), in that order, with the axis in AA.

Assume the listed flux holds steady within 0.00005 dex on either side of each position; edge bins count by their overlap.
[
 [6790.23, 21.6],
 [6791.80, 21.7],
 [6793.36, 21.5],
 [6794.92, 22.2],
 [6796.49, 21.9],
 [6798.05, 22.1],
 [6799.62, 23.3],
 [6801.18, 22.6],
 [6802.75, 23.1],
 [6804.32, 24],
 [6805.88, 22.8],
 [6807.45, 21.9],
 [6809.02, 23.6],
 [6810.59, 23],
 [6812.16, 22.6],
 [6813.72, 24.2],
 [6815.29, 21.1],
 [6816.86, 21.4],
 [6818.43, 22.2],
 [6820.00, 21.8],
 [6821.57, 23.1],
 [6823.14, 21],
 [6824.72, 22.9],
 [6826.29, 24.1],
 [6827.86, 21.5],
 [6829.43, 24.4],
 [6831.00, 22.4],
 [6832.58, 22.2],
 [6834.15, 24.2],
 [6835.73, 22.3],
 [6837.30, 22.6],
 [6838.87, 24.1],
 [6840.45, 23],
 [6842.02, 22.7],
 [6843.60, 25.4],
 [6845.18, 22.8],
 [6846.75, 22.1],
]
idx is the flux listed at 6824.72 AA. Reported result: 22.9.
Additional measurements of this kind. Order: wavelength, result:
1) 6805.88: 22.8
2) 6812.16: 22.6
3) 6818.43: 22.2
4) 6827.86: 21.5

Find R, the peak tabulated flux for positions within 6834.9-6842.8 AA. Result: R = 24.1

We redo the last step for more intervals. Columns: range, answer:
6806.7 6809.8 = 23.6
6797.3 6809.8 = 24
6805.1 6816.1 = 24.2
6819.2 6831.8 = 24.4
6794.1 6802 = 23.3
